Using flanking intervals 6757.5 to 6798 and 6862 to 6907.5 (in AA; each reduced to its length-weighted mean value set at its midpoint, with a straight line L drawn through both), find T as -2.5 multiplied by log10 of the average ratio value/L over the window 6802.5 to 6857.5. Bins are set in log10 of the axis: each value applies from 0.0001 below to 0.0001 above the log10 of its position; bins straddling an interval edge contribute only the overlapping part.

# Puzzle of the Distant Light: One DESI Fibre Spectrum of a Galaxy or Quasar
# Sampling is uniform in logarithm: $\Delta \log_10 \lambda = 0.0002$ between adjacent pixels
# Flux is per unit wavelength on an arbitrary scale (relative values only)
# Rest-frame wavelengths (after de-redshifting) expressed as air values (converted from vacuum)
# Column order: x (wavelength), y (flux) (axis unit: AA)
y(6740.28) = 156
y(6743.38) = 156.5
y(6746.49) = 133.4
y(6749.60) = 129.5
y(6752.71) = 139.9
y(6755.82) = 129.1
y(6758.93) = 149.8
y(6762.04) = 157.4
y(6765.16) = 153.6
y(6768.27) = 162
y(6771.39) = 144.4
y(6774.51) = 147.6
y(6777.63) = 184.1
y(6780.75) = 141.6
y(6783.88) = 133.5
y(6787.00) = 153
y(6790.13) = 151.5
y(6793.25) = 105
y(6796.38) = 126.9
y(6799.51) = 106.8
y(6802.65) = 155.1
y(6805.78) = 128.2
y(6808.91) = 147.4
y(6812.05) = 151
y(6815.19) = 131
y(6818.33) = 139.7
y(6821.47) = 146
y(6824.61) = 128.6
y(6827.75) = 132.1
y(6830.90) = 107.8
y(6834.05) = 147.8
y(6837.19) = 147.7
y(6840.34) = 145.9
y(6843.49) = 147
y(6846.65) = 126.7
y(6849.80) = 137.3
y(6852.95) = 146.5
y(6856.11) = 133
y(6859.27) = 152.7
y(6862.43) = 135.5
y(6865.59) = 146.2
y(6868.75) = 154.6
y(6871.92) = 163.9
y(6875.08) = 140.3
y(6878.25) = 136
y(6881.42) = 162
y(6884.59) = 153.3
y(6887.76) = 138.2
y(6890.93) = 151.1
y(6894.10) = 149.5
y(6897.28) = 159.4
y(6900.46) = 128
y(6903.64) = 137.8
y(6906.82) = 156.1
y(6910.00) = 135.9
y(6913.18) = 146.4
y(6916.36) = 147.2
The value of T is 0.07 mag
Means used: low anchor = 147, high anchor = 148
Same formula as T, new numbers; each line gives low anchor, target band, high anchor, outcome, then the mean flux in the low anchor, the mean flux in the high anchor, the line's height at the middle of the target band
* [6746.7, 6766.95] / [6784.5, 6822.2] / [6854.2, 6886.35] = 0.06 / 143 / 148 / 145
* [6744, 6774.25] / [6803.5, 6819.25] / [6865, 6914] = 0.04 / 145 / 147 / 146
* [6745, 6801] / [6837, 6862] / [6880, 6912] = 0.03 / 142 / 147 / 145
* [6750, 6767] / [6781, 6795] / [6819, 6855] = 0.05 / 145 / 138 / 142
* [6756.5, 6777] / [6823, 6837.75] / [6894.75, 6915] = 0.13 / 153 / 144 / 149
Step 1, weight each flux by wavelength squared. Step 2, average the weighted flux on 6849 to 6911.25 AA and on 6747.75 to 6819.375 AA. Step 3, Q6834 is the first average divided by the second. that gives 1.06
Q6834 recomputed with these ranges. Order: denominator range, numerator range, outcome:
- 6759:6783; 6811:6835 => 0.88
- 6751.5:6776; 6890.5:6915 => 1.02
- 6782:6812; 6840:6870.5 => 1.07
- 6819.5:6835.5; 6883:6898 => 1.15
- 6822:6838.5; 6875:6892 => 1.12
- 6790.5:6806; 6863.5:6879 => 1.20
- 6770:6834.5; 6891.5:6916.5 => 1.08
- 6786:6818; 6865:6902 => 1.12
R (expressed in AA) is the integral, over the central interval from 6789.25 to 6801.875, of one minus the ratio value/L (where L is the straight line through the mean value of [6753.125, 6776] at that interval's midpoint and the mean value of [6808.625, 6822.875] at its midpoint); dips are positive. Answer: 1.9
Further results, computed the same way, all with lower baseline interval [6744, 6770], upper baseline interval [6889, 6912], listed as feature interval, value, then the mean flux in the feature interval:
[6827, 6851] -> 1.4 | 137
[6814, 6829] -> 1.0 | 136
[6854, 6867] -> 0.3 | 142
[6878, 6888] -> -0.3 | 150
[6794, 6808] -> 1.6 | 129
